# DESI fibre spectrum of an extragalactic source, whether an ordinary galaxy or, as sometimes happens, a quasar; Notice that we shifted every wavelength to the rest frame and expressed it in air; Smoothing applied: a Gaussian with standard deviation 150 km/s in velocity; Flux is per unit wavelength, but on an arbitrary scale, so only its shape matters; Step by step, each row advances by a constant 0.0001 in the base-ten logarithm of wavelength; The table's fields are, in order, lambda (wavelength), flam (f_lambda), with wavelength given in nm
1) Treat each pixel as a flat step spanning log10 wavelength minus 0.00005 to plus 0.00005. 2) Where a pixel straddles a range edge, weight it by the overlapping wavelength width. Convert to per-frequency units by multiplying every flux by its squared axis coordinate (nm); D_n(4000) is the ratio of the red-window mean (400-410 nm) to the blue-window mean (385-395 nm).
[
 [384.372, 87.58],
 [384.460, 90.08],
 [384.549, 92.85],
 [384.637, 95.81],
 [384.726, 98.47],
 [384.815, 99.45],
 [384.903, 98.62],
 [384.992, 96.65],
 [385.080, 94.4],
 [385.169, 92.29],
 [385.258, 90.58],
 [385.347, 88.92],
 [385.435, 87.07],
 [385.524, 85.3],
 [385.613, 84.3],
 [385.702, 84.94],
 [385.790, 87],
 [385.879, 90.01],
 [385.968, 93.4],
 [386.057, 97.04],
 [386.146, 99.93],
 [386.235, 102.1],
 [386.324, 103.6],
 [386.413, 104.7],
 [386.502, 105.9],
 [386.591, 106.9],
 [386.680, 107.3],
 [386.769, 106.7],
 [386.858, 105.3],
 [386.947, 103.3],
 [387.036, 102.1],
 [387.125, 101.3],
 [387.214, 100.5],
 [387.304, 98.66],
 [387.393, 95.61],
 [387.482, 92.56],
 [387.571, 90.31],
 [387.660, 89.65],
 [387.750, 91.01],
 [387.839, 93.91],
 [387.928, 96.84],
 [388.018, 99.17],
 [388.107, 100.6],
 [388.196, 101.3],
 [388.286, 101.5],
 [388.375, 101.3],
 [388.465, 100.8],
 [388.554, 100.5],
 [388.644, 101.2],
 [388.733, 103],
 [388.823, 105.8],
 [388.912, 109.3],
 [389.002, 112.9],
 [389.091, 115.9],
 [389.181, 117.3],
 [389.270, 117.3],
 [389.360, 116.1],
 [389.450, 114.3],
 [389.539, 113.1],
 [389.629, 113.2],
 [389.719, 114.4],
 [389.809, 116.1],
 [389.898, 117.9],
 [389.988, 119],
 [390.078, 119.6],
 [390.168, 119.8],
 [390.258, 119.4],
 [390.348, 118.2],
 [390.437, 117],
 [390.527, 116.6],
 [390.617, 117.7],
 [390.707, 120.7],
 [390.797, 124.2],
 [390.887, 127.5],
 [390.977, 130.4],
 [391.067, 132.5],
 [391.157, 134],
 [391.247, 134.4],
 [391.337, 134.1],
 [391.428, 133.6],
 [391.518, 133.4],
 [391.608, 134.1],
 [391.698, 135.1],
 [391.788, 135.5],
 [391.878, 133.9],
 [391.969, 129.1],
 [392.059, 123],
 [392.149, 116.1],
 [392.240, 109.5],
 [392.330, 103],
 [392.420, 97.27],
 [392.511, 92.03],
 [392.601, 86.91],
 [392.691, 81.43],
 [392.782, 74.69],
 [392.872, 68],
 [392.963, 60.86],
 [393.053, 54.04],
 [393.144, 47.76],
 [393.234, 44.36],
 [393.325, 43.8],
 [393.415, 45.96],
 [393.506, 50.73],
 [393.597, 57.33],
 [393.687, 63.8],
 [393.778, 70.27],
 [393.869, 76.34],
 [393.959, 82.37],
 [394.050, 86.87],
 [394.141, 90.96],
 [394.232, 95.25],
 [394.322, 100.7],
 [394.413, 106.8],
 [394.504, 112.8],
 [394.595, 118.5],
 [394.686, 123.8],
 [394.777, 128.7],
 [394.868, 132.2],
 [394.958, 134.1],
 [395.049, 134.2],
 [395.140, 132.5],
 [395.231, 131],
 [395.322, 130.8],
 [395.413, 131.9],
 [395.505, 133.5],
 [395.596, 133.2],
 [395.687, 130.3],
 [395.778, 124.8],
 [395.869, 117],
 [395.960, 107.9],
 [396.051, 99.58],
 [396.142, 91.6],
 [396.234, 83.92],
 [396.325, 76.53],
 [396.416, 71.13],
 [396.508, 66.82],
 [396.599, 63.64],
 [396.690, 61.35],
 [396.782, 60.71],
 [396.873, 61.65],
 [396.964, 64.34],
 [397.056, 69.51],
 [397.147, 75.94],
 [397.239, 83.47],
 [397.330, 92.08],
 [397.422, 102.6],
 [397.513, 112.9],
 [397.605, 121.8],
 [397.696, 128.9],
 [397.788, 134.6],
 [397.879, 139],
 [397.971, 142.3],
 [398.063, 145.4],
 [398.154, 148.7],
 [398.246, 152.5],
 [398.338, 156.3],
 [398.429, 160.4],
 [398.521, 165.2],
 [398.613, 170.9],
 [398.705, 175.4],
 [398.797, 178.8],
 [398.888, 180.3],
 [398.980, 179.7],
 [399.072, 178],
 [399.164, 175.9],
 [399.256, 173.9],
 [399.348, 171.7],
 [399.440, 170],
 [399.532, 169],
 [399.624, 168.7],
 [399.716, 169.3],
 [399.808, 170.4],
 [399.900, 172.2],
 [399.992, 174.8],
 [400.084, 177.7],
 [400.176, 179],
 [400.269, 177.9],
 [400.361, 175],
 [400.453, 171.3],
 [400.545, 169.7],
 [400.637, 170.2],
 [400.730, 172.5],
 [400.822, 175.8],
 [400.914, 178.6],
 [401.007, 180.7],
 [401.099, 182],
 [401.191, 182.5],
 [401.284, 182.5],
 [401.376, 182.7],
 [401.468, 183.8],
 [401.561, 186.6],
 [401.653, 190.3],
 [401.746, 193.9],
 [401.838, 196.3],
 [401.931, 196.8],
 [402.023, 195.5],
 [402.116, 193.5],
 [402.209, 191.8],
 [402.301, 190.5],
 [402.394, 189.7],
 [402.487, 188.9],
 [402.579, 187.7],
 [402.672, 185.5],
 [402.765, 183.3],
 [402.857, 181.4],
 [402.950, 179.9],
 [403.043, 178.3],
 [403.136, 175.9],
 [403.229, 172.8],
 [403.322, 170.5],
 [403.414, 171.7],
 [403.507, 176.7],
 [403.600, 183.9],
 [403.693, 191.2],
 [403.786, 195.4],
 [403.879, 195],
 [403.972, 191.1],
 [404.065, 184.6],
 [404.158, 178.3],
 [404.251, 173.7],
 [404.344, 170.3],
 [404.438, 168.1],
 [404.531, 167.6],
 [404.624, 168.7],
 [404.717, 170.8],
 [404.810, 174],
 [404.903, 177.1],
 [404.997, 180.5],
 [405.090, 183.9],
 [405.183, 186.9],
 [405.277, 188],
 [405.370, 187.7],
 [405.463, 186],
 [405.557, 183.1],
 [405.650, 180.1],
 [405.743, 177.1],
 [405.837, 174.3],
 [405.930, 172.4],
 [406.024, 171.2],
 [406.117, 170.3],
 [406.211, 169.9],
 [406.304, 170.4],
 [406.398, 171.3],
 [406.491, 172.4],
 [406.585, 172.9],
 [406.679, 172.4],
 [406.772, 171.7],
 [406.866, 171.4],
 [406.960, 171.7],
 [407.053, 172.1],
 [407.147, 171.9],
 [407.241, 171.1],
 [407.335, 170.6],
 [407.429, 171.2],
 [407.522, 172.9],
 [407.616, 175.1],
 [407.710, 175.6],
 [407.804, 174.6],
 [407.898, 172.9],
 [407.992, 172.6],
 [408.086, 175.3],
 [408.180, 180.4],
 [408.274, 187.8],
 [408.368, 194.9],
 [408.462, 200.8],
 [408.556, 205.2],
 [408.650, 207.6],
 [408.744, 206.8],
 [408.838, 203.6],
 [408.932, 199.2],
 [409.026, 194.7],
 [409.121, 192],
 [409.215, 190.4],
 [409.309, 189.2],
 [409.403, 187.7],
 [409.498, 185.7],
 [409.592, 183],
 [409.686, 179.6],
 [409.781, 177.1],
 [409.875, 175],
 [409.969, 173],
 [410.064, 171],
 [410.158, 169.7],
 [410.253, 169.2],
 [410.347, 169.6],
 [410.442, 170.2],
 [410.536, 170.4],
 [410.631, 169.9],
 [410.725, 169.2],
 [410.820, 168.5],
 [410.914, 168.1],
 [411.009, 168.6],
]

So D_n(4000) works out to 1.9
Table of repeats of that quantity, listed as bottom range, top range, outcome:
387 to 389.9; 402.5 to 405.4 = 1.87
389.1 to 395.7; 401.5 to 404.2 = 1.82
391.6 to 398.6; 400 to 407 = 1.83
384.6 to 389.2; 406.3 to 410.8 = 2.03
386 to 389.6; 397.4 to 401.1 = 1.68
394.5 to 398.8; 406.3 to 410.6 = 1.64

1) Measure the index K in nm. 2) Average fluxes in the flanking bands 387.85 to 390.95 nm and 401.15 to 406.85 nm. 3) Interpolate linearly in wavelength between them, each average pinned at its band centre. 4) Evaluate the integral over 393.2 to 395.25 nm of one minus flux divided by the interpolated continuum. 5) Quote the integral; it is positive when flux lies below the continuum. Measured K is 0.63 nm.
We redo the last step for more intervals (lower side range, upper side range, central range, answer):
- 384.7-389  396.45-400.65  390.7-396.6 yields 0.92 nm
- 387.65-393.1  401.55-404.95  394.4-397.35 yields 0.79 nm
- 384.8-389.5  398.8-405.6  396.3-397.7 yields 0.66 nm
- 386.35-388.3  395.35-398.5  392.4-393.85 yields 0.55 nm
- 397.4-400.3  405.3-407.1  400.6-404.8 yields -0.36 nm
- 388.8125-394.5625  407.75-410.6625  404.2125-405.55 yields -0.11 nm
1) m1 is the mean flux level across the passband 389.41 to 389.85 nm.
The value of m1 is 114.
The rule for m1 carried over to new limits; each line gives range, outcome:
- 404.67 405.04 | 175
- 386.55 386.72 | 107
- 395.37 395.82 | 131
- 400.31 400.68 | 172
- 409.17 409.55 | 188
